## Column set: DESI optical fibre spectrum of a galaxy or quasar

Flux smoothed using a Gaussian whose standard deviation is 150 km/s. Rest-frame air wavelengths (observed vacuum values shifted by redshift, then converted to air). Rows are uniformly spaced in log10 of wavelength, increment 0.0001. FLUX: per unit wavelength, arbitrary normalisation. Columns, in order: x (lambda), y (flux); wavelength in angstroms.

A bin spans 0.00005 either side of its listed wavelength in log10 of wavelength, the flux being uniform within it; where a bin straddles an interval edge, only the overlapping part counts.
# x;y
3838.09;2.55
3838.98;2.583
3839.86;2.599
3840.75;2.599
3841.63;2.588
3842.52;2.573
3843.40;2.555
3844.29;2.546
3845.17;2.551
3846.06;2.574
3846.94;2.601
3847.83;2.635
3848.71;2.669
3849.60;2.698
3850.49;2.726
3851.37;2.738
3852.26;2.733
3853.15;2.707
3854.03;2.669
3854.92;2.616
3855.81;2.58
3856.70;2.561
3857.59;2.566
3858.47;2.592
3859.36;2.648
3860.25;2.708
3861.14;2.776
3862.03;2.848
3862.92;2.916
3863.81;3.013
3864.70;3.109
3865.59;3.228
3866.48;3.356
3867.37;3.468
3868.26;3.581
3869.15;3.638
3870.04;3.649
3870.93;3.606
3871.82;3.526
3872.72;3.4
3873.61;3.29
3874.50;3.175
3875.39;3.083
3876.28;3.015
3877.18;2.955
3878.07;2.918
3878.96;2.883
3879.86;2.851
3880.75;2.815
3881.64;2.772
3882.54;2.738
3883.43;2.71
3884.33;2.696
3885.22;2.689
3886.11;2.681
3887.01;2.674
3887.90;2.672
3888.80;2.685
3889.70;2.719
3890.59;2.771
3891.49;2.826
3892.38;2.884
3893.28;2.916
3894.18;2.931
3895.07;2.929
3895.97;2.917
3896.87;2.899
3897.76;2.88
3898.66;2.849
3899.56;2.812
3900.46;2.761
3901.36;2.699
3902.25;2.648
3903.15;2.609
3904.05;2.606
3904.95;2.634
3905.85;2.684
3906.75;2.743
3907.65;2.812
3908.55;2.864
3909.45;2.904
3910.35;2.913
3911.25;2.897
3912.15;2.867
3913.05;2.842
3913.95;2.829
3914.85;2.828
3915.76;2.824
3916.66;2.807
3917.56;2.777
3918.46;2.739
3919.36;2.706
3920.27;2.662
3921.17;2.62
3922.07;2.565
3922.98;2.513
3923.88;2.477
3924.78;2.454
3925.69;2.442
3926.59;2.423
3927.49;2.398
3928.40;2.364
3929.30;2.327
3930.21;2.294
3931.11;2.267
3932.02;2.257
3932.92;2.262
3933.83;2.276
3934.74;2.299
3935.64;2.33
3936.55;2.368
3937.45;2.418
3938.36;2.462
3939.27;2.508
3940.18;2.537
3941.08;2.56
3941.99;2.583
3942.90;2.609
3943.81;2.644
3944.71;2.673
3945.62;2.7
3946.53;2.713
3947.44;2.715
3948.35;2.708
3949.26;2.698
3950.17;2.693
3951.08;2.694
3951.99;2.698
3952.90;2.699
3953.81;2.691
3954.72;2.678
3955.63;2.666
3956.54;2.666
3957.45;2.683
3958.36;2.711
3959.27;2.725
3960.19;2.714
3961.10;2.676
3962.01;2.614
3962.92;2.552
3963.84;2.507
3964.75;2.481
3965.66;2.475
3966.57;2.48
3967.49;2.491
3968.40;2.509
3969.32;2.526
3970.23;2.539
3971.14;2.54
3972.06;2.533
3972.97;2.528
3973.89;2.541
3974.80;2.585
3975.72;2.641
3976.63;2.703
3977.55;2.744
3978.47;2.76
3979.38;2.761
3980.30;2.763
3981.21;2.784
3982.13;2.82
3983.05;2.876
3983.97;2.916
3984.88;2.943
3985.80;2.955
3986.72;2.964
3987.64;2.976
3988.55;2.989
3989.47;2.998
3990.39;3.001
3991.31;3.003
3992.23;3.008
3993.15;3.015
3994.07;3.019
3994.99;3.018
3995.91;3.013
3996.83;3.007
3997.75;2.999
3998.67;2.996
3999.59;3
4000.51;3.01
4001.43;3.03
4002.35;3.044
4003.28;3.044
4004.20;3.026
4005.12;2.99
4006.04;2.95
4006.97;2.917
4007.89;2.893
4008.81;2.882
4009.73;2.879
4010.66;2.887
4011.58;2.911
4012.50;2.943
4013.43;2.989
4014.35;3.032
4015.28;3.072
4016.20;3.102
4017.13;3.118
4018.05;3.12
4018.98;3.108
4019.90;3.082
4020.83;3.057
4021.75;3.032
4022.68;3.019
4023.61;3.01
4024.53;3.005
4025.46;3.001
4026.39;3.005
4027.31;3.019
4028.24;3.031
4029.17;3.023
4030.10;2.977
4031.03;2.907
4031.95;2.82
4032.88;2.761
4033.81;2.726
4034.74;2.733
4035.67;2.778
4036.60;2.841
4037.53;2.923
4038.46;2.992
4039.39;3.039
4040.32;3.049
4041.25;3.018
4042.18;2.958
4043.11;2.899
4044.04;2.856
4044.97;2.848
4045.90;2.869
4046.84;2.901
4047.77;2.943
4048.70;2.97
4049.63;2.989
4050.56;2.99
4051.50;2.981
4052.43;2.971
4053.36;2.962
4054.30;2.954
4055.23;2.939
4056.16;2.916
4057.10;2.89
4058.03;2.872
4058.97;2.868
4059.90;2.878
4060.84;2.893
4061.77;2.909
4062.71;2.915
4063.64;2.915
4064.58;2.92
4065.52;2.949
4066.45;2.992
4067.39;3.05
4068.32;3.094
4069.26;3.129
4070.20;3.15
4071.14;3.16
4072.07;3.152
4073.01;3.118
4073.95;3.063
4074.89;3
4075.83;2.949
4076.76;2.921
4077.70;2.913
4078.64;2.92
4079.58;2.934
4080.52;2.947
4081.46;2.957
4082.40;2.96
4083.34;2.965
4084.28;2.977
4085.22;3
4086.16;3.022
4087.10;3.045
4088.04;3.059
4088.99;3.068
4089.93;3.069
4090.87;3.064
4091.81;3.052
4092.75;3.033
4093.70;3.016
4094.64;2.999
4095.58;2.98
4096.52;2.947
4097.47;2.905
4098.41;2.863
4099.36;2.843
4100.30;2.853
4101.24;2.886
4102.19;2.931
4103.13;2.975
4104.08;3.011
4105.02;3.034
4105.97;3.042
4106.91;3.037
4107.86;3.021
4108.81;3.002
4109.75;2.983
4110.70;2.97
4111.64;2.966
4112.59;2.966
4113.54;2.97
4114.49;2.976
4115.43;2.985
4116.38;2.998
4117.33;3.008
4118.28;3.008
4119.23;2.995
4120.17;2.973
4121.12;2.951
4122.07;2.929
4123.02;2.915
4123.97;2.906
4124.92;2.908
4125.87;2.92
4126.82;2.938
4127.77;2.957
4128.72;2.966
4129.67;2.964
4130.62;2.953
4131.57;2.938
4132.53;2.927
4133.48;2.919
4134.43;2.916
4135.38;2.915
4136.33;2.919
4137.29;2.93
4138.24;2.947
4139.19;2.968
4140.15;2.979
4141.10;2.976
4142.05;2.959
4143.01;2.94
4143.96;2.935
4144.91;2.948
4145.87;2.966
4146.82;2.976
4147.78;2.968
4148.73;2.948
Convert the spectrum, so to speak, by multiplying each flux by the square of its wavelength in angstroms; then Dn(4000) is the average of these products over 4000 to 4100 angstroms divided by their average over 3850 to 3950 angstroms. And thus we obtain 1.16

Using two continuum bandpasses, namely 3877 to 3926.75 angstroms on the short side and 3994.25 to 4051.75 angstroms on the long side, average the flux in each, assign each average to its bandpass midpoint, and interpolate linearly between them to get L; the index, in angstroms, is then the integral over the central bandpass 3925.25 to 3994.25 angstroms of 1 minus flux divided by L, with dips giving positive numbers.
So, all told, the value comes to 5.4 angstroms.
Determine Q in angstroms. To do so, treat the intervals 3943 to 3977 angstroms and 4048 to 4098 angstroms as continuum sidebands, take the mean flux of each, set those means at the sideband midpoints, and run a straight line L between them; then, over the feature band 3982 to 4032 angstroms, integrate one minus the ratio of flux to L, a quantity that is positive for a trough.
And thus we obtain -3.9 angstroms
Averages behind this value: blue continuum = 2.62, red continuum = 2.99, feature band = 2.99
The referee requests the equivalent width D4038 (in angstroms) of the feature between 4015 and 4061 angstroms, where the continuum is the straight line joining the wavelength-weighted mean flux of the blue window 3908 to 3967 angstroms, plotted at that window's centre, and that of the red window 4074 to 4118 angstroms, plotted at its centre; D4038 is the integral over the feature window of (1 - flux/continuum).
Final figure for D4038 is -1.85 angstroms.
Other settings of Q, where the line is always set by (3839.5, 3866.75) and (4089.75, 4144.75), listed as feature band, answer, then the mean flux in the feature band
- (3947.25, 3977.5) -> 2.14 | 2.62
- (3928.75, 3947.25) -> 2.23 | 2.46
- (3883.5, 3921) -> -0.27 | 2.78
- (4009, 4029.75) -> -1.07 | 3.02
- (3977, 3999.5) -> -0.71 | 2.93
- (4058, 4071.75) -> -0.34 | 2.99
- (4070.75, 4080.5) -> -0.29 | 3.01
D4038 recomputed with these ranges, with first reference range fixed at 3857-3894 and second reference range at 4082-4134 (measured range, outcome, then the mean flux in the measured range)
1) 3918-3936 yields 3.3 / 2.43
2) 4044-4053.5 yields 0.1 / 2.94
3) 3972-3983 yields 1.0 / 2.69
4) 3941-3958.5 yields 1.8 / 2.68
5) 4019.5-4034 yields 0.0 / 2.97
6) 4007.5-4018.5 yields 0.0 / 2.99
